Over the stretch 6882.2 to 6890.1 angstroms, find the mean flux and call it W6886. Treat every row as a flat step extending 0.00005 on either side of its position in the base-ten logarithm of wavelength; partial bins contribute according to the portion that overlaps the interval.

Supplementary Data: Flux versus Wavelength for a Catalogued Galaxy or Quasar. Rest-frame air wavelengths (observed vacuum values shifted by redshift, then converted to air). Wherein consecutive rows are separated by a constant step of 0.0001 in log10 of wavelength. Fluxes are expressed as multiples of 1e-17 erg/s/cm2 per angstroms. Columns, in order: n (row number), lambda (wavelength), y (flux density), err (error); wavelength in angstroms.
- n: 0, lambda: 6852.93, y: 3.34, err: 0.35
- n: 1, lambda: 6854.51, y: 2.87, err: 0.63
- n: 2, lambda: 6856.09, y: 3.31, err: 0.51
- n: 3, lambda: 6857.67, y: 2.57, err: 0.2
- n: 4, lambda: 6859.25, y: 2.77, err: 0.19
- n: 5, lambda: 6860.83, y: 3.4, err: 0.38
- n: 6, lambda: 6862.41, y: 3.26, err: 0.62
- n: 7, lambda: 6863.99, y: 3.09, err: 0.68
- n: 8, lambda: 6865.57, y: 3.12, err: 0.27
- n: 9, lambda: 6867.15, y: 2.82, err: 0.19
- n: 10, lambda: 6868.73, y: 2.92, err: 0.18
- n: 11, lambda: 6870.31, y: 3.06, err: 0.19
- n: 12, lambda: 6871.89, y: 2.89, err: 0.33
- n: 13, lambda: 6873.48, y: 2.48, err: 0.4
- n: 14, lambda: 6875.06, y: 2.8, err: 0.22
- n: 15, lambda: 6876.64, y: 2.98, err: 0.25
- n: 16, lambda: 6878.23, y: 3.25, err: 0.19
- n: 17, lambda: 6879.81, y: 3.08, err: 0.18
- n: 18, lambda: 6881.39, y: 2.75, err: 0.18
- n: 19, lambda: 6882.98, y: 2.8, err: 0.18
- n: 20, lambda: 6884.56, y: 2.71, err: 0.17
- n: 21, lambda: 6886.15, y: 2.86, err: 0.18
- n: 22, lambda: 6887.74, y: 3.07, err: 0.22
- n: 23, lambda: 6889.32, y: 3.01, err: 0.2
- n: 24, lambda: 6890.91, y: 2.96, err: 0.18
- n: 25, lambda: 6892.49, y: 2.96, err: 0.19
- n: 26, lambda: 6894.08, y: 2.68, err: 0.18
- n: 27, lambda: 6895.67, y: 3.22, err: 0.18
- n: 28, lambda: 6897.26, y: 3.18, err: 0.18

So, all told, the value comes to 2.89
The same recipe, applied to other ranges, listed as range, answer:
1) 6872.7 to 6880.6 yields 2.92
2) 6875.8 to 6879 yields 3.11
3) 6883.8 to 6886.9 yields 2.78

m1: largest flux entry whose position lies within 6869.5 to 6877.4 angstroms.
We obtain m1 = 3.06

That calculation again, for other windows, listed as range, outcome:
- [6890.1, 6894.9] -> 2.96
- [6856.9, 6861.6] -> 3.4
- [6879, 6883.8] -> 3.08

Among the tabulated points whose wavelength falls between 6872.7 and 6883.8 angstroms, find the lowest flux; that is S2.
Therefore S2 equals 2.48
